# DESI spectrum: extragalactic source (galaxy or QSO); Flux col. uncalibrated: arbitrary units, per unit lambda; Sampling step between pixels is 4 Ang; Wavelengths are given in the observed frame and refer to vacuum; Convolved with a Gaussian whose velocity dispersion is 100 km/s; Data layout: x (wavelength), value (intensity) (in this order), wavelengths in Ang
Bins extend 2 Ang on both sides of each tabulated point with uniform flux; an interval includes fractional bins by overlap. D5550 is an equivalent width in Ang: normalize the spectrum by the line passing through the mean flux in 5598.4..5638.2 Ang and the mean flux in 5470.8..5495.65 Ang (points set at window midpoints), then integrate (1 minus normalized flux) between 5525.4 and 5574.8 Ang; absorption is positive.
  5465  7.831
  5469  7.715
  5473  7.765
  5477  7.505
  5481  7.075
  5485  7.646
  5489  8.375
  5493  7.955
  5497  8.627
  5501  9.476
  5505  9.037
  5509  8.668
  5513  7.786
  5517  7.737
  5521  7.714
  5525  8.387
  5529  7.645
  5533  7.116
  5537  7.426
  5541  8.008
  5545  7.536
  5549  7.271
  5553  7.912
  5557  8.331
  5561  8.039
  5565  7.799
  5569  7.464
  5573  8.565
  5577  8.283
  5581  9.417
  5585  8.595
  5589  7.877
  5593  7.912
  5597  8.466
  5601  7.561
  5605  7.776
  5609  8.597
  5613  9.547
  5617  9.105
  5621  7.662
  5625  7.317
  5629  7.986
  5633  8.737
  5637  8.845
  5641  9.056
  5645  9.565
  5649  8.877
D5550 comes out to 1.5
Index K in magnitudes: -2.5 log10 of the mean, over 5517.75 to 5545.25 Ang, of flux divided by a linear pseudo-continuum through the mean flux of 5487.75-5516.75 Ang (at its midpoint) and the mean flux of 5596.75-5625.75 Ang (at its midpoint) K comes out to 0.10 mag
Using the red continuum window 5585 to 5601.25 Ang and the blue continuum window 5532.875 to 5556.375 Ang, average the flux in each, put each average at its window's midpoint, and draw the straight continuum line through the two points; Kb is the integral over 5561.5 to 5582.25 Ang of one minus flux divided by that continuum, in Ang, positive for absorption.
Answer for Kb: -0.96 Ang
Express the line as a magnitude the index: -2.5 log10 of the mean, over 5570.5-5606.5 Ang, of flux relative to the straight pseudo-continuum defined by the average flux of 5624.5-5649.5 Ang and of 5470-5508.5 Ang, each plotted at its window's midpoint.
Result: 0.032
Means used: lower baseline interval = 8.17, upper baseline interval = 8.69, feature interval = 8.27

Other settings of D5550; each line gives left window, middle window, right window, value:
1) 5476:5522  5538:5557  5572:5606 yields 1.12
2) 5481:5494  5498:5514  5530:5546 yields -2.19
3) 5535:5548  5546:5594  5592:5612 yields -1.47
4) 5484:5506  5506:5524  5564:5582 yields 0.87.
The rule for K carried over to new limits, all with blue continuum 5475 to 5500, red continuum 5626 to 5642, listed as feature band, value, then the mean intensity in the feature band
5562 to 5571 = 0.080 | 7.68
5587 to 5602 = 0.053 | 7.98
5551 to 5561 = 0.015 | 8.11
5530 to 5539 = 0.115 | 7.31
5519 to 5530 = 0.020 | 7.94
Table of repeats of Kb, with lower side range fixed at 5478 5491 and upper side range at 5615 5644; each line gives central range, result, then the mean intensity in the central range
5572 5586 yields -1.0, 8.73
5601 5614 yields -0.1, 8.4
